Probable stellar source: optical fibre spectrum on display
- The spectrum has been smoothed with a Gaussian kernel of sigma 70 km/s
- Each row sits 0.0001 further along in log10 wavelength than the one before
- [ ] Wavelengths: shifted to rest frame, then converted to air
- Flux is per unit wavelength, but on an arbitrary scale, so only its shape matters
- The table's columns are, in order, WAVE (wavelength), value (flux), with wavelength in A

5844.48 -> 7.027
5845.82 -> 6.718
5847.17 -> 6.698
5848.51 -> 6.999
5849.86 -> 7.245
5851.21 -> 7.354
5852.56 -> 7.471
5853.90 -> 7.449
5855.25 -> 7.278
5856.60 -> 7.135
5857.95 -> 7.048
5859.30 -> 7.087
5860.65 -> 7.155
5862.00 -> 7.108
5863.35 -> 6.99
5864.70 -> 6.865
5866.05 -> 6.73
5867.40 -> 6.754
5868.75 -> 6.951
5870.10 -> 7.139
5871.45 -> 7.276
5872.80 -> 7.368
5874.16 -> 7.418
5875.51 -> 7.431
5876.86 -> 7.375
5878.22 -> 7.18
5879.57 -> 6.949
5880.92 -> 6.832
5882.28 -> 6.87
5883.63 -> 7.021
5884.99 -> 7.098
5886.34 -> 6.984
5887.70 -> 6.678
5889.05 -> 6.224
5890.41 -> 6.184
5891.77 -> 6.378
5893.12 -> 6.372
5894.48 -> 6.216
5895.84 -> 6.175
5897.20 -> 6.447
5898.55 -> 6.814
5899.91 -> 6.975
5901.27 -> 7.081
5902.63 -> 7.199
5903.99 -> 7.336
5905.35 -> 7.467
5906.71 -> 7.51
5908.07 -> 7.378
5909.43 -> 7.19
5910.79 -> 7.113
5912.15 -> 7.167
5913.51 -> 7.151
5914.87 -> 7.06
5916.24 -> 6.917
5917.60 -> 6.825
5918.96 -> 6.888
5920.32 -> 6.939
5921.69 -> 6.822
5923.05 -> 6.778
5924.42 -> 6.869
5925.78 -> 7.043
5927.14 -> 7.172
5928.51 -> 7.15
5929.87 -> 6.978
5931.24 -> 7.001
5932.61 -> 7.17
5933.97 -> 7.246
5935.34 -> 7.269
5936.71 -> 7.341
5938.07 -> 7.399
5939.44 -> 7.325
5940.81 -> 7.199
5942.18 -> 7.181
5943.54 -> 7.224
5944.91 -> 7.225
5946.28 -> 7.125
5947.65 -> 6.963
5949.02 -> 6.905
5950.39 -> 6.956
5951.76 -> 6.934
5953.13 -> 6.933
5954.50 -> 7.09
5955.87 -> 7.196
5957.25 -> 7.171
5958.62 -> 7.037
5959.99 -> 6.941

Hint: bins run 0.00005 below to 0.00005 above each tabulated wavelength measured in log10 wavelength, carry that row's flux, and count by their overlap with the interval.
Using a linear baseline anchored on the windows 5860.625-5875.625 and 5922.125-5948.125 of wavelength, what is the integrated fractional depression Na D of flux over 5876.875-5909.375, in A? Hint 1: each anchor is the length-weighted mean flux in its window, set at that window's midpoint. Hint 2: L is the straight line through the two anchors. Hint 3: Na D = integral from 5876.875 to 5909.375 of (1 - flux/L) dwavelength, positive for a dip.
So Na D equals 1.1 A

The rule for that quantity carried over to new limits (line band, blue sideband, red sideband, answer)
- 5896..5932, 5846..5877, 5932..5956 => 0.5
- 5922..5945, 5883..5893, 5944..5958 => -0.7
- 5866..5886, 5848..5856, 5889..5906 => -0.3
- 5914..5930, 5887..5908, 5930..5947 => 0.2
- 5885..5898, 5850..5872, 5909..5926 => 1.1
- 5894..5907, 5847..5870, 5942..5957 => 0.3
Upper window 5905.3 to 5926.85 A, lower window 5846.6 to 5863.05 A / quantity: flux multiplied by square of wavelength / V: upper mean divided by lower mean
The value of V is 1.01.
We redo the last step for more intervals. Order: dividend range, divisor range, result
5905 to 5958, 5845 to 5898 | 1.05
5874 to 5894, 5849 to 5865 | 0.96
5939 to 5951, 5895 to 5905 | 1.05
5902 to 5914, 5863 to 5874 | 1.05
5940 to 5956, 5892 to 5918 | 1.03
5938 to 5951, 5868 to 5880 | 1.01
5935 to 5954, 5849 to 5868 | 1.03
